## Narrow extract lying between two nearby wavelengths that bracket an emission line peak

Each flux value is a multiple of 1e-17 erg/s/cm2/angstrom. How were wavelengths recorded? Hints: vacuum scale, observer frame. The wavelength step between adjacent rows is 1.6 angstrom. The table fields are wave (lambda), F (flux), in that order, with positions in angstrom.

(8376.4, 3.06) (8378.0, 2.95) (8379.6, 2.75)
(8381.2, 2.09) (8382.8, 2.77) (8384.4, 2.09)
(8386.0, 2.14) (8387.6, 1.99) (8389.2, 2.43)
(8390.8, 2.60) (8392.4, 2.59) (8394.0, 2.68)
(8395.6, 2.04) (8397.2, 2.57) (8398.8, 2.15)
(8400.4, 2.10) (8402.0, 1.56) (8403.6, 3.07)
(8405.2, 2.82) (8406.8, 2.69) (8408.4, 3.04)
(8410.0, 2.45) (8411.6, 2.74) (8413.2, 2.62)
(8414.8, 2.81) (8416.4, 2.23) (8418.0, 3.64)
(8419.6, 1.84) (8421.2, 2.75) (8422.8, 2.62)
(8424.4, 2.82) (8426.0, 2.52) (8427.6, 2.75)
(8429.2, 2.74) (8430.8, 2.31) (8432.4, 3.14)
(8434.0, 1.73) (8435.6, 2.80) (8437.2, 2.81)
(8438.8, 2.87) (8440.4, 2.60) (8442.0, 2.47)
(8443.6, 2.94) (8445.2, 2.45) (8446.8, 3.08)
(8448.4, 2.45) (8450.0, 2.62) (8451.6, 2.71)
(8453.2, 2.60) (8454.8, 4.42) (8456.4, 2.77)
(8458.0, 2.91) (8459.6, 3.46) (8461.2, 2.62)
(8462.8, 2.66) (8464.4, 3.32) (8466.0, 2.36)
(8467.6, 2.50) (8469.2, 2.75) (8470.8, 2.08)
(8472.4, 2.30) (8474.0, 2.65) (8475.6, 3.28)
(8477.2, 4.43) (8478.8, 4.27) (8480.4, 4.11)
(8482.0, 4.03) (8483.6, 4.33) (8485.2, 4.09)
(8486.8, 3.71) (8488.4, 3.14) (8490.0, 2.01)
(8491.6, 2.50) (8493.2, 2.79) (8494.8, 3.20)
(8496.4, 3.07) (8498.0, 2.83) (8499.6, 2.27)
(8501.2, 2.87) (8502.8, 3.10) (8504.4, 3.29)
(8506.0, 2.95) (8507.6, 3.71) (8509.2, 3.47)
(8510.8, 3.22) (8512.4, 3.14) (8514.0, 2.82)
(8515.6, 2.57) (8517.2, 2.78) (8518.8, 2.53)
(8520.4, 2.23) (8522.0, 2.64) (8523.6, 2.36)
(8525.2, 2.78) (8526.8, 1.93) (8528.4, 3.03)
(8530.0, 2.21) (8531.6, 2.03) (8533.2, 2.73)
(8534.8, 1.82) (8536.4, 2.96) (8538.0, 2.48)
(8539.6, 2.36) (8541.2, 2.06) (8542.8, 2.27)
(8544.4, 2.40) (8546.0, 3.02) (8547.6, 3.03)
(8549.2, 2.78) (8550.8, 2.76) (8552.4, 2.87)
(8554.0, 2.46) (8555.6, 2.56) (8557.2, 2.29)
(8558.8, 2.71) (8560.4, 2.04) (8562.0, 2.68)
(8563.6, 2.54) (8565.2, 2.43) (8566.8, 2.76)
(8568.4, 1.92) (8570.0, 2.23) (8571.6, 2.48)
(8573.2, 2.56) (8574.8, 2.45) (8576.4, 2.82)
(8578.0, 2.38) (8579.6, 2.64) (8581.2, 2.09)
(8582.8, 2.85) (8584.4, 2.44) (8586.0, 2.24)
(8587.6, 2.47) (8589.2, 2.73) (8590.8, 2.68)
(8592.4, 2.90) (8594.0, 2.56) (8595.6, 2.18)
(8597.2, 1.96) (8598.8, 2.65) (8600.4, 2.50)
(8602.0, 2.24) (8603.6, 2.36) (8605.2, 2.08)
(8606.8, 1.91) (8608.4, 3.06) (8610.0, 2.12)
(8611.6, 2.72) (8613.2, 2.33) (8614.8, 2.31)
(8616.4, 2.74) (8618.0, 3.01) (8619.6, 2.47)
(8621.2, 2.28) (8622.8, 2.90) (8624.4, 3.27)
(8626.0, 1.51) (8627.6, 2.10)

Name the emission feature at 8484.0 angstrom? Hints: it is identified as H-alpha 6563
